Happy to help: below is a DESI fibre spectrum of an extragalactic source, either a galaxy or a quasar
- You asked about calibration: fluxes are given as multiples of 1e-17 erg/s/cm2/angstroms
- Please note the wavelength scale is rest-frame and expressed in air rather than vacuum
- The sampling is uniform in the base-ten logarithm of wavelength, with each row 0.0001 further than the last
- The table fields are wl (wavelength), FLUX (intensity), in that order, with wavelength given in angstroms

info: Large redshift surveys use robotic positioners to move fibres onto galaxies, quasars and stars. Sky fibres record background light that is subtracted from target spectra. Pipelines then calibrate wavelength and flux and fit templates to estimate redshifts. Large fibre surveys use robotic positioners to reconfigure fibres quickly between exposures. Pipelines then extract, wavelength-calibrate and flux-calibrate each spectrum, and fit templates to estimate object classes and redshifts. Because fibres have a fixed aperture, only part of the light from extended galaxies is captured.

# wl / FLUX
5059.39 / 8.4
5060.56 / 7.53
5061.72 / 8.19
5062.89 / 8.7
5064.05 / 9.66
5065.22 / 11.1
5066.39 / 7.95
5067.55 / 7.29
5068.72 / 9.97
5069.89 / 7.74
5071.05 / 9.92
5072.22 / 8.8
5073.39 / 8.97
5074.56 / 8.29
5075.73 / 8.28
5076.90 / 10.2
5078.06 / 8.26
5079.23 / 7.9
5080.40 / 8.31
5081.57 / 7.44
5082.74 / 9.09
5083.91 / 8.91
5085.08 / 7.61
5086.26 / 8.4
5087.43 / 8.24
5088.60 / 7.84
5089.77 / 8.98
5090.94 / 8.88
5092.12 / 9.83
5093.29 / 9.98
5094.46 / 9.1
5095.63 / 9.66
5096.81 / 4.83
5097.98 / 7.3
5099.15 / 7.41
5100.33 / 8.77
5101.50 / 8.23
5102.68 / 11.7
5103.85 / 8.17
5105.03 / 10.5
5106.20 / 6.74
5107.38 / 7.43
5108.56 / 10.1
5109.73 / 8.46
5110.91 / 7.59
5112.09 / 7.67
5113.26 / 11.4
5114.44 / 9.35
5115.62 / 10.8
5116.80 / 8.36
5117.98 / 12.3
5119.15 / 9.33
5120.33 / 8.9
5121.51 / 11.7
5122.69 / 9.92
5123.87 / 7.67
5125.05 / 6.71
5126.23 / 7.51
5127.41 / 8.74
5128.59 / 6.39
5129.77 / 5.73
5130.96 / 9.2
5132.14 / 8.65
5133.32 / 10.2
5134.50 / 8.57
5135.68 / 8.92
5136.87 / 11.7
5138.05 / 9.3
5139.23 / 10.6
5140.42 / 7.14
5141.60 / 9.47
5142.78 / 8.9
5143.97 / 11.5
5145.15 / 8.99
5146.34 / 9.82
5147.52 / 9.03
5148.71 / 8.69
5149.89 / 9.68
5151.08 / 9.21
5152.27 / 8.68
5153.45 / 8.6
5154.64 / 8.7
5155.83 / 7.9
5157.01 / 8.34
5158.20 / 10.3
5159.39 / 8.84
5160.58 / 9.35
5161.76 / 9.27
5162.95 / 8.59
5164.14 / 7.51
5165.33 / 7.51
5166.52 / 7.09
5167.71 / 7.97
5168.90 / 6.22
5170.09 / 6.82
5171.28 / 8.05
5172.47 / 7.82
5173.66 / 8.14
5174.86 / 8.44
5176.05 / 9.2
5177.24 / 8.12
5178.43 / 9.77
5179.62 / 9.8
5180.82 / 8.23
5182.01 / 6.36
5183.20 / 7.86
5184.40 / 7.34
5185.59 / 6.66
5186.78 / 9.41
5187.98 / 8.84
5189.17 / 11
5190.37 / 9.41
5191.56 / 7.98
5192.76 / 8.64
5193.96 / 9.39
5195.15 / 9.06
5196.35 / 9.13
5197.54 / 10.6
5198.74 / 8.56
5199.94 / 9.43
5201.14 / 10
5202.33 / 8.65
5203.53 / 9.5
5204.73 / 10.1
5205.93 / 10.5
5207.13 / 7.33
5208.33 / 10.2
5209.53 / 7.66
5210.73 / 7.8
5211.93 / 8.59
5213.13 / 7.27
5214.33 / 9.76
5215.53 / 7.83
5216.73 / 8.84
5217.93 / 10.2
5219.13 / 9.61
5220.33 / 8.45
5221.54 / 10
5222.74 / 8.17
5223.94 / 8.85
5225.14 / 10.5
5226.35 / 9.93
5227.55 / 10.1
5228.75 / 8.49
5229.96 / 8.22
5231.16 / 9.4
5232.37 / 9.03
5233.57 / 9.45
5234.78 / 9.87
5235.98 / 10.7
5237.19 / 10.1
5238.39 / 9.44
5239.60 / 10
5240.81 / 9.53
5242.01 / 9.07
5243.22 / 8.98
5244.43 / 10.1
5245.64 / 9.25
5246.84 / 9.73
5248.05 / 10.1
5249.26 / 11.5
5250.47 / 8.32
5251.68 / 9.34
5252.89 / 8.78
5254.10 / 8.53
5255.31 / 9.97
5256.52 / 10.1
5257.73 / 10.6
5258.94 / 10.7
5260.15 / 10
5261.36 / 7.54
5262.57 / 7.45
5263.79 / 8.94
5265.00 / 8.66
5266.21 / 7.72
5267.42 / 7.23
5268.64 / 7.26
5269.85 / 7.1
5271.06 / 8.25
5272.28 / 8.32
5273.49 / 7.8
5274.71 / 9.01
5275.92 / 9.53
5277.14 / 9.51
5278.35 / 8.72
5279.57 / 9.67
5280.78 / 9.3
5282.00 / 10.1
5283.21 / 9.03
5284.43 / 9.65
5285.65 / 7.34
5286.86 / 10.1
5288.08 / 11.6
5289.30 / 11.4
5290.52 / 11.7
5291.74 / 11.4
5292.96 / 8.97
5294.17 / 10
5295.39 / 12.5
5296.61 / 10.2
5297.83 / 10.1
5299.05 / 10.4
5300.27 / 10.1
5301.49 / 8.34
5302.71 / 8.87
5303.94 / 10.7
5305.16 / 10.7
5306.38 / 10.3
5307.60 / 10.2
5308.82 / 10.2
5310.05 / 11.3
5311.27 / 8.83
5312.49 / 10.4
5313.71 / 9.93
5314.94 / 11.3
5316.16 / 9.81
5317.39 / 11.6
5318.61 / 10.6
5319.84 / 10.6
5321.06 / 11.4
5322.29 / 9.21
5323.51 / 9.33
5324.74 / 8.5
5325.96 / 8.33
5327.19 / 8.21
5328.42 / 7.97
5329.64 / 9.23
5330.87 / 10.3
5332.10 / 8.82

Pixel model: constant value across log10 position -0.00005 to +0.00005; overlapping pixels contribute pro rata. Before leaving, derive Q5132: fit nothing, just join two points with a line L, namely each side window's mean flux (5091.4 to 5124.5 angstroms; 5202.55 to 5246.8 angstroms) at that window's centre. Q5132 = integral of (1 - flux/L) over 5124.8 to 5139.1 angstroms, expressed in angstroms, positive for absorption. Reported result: 0.8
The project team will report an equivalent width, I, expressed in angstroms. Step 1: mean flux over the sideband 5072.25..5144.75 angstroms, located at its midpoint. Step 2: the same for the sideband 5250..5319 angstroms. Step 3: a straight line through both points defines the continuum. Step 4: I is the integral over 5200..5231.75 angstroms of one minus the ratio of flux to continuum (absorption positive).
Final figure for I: 0.7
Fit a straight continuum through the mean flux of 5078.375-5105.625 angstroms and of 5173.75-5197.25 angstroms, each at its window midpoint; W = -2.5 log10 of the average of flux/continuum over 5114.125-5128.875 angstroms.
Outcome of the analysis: -0.06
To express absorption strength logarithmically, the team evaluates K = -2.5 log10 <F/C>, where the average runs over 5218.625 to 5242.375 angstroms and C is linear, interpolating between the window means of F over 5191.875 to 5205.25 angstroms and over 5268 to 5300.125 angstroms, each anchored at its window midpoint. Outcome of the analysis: -0.003 mag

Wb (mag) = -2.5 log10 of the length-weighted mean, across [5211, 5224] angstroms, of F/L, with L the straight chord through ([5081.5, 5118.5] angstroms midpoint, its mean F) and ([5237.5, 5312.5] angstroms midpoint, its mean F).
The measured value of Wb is 0.05 mag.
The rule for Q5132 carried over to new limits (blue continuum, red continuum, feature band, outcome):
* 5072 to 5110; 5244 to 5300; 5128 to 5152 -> -0.8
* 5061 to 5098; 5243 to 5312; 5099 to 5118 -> -0.7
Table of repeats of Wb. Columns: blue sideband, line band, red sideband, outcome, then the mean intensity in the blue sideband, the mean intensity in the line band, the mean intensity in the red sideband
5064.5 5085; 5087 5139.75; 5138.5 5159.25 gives 0.01 mag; 8.71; 8.88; 9.14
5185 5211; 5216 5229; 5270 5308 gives -0.01 mag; 9.1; 9.39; 9.77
